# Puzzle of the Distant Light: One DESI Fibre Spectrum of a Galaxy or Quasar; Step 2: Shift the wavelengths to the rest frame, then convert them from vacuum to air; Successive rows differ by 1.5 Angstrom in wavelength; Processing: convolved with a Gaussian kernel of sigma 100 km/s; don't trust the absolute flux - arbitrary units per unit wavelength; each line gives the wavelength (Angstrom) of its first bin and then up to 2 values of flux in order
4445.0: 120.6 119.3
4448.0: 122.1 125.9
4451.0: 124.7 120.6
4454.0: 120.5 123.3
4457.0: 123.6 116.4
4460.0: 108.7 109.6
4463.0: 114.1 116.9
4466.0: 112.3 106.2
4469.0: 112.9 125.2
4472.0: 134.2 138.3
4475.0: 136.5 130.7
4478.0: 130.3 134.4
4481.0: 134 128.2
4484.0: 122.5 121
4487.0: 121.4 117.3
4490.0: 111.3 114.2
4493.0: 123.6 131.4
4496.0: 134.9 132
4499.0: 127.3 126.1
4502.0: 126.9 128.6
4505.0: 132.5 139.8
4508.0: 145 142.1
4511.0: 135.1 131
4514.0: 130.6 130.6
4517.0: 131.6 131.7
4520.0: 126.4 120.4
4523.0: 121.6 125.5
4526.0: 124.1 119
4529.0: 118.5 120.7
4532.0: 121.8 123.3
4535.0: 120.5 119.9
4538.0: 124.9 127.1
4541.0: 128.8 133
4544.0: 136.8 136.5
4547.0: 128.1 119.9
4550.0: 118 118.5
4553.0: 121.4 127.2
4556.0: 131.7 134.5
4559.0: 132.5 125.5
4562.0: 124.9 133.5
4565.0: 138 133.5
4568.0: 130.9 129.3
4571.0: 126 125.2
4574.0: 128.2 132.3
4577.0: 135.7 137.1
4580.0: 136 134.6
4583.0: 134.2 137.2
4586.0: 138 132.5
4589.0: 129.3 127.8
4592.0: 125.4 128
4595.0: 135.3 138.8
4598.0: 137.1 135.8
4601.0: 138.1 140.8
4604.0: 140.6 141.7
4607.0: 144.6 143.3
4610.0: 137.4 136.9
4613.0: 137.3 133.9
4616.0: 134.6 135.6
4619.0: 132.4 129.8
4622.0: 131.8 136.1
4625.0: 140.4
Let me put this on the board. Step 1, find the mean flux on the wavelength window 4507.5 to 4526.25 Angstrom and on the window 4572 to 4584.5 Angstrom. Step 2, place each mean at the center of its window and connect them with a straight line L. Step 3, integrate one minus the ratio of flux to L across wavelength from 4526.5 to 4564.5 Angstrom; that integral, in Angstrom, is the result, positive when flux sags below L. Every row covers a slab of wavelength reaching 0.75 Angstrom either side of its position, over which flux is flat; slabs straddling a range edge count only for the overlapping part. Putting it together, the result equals 1.7 Angstrom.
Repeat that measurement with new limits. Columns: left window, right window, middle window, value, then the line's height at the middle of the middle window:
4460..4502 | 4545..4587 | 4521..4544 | 0.7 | 128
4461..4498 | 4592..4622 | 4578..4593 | 0.1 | 134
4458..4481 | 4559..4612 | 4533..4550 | 0.4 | 130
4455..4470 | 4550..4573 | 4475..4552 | -3.5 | 122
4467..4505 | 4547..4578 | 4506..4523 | -0.7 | 127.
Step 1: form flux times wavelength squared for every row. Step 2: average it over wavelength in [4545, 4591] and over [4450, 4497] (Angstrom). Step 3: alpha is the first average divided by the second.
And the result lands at 1.11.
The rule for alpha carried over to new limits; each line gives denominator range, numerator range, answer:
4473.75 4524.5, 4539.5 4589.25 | 1.04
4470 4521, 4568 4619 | 1.09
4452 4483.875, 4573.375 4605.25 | 1.16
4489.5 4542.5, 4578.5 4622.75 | 1.11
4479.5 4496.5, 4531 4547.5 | 1.05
